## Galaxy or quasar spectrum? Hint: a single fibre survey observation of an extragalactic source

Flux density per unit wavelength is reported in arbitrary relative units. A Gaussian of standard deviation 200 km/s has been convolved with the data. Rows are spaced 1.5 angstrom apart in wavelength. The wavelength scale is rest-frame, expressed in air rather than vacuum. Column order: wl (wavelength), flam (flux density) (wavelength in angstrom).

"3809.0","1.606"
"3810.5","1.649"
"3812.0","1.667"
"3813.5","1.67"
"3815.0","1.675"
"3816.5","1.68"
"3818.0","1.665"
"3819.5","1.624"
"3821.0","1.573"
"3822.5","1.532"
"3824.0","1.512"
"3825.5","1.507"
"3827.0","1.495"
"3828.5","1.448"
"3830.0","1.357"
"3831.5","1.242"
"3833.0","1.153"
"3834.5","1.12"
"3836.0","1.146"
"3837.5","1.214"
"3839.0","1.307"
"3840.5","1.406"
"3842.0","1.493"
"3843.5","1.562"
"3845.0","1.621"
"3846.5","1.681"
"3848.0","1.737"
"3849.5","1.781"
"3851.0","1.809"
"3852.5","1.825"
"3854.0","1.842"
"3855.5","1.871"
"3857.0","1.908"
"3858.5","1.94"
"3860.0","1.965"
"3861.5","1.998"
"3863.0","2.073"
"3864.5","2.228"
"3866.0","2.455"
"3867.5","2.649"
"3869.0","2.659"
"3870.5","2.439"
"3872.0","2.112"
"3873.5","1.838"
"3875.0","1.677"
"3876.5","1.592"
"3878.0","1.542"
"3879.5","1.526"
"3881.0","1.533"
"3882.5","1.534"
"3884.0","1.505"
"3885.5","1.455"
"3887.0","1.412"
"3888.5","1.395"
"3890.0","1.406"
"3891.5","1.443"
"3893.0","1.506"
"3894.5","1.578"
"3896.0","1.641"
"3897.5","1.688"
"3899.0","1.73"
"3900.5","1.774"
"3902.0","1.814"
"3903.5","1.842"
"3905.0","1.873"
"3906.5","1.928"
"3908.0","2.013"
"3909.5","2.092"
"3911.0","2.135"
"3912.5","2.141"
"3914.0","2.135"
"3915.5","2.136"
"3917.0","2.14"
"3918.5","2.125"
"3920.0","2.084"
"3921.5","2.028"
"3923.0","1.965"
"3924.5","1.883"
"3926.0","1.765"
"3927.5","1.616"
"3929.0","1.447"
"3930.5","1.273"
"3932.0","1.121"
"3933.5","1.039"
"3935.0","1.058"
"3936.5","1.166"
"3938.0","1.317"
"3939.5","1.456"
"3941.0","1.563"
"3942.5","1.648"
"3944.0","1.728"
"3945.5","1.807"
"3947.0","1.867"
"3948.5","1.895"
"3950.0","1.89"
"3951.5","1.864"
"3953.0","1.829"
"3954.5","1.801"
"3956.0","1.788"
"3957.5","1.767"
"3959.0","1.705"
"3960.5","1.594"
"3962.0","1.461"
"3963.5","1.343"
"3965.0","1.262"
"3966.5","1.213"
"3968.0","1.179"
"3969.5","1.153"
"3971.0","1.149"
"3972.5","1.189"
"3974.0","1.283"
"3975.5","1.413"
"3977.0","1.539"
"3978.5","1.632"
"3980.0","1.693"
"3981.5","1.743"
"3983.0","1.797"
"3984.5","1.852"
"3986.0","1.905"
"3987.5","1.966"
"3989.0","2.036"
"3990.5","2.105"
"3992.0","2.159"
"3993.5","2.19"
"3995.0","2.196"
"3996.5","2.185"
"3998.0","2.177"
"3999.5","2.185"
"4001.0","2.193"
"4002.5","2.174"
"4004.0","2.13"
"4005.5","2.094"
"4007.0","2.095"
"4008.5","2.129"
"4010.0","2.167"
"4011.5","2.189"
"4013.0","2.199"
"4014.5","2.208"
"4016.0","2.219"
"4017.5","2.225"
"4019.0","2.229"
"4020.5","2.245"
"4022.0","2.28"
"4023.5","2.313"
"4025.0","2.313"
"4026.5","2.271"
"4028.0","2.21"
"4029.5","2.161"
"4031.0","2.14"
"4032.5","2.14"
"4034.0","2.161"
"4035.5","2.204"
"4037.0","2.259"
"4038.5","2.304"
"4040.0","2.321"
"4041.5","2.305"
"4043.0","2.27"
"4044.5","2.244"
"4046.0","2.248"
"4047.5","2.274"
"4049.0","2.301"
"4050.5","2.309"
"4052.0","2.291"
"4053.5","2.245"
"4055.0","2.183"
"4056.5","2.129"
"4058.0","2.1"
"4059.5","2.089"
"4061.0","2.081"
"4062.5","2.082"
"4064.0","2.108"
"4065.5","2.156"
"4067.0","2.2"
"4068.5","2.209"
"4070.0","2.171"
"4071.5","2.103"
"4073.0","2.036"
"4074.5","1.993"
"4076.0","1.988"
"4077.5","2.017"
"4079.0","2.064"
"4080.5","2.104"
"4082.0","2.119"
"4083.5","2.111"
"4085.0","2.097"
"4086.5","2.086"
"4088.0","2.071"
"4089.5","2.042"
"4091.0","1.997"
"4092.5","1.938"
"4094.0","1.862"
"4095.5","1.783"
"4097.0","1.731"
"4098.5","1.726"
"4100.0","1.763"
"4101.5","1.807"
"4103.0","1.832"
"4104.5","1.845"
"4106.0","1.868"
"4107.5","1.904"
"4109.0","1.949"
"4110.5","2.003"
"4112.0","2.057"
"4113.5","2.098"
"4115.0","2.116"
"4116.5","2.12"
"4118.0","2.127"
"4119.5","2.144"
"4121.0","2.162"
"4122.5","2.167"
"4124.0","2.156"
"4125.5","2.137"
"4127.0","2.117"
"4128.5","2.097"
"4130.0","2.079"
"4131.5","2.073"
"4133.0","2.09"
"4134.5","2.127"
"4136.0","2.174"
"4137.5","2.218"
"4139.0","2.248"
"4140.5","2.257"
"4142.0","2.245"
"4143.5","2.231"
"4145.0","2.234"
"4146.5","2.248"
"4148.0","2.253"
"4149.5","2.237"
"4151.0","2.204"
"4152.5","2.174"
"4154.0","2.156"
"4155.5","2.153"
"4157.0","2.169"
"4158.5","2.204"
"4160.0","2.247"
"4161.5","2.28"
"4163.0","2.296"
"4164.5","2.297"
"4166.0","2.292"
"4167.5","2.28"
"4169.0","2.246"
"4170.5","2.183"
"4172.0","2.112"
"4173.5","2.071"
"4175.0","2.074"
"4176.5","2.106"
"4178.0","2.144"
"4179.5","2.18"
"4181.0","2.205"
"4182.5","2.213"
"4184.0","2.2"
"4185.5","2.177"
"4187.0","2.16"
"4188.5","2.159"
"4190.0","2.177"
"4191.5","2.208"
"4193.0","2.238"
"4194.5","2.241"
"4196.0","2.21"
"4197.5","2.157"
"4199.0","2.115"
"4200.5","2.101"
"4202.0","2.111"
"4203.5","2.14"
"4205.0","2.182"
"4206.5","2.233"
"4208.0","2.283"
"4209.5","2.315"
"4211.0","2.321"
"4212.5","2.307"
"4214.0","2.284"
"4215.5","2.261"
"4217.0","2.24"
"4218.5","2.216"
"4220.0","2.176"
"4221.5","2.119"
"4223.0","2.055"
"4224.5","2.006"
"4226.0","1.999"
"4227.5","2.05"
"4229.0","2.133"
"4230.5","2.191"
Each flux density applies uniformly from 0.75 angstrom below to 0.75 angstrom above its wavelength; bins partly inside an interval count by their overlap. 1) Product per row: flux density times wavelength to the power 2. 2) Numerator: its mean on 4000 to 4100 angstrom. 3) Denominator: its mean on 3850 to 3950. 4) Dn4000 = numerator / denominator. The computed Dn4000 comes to 1.29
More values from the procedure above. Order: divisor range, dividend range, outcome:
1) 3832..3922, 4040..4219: 1.36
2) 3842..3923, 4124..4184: 1.35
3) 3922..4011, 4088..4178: 1.33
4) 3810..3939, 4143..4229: 1.50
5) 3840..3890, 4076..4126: 1.24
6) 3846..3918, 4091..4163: 1.27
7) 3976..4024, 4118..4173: 1.14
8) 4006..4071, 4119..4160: 1.04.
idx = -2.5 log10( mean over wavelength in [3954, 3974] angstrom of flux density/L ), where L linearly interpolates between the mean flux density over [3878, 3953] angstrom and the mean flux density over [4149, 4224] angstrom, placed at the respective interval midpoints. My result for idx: 0.25 mag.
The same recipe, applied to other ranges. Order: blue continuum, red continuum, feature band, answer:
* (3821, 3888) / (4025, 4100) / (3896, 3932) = -0.035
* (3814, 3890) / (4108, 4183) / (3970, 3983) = 0.274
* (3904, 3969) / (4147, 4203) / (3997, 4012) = -0.171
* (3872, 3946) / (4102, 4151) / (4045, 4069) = -0.112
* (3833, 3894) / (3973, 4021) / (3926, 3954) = 0.222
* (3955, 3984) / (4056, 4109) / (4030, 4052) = -0.236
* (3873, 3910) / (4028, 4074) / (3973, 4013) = 0.016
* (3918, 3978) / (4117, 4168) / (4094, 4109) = 0.136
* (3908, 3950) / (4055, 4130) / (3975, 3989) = 0.051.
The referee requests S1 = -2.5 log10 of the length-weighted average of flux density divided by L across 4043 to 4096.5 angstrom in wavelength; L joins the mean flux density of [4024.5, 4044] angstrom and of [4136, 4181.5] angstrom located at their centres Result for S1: 0.06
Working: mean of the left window 2.23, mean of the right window 2.21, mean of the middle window 2.11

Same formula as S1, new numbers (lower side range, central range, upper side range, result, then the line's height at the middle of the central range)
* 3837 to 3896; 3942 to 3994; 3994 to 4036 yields 0.227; 2.06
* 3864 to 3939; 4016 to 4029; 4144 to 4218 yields -0.155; 1.96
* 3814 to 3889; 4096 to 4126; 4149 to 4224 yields 0.054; 2.08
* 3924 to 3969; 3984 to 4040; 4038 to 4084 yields -0.147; 1.9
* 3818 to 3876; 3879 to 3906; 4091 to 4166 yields 0.124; 1.79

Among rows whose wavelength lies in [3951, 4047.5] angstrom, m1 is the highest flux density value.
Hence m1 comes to 2.321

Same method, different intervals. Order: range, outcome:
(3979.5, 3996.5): 2.196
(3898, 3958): 2.141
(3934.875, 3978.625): 1.895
